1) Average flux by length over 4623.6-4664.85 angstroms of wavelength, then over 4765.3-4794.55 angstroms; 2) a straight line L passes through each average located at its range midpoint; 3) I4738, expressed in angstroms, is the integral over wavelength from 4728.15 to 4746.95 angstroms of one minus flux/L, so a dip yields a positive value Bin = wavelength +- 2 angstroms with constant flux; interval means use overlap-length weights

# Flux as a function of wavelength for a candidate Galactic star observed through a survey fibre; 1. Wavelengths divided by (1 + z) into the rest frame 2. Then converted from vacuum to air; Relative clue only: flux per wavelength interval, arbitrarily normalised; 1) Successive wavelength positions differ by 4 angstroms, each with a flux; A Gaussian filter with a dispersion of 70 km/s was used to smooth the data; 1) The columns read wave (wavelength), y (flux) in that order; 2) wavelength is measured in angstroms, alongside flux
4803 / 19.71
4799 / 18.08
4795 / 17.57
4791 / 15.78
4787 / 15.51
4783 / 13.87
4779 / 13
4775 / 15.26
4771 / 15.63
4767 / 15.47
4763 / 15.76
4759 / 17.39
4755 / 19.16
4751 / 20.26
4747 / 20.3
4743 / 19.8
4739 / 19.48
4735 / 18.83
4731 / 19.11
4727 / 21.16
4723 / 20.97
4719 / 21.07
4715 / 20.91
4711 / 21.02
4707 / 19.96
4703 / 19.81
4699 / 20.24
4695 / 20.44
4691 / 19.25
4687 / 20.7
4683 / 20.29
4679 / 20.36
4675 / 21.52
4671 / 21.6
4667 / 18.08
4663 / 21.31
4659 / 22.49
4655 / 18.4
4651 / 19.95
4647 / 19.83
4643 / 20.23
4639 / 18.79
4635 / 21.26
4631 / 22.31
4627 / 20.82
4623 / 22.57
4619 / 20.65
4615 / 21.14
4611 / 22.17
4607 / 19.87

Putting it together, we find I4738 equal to -3.0 angstroms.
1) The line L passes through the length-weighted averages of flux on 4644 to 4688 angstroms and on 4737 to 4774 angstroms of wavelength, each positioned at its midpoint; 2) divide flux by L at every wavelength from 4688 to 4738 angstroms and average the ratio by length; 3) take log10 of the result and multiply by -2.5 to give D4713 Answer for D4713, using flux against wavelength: -0.06 mag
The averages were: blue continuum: 20.4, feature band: 20.2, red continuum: 18.1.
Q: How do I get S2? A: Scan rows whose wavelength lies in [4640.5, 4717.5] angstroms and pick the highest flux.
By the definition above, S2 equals 22.49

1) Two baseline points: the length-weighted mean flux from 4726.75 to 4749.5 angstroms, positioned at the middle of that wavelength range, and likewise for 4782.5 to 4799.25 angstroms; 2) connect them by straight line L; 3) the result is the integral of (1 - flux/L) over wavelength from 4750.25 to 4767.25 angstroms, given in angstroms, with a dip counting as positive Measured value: 0.65 angstroms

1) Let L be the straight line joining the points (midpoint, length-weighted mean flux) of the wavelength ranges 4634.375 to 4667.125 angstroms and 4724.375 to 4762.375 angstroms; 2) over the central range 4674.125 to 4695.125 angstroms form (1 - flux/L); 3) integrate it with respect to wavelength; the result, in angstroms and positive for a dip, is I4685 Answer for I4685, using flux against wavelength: -0.6 angstroms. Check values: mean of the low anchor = 20.1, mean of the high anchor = 19.4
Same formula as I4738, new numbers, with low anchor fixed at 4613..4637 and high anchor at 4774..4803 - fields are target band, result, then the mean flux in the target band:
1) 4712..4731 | -2.78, 20.8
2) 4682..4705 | -1.19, 20.1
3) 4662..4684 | -0.76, 20.5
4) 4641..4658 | 0.70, 19.8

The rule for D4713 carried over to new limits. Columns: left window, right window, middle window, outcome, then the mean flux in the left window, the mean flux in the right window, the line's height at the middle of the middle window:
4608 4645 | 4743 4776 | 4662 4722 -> -0.06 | 21.1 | 17.6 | 19.4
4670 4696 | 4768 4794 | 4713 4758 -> -0.14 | 20.6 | 15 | 17.6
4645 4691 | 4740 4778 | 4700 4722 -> -0.08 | 20.4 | 17.6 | 19.1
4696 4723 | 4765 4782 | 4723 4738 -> -0.07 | 20.5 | 14.8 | 18.6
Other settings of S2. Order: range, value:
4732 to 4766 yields 20.3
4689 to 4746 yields 21.16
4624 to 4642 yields 22.31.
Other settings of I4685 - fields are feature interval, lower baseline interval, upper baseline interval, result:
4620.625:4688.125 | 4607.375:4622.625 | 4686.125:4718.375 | 0.8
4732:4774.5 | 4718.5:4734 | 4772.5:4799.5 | 0.2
